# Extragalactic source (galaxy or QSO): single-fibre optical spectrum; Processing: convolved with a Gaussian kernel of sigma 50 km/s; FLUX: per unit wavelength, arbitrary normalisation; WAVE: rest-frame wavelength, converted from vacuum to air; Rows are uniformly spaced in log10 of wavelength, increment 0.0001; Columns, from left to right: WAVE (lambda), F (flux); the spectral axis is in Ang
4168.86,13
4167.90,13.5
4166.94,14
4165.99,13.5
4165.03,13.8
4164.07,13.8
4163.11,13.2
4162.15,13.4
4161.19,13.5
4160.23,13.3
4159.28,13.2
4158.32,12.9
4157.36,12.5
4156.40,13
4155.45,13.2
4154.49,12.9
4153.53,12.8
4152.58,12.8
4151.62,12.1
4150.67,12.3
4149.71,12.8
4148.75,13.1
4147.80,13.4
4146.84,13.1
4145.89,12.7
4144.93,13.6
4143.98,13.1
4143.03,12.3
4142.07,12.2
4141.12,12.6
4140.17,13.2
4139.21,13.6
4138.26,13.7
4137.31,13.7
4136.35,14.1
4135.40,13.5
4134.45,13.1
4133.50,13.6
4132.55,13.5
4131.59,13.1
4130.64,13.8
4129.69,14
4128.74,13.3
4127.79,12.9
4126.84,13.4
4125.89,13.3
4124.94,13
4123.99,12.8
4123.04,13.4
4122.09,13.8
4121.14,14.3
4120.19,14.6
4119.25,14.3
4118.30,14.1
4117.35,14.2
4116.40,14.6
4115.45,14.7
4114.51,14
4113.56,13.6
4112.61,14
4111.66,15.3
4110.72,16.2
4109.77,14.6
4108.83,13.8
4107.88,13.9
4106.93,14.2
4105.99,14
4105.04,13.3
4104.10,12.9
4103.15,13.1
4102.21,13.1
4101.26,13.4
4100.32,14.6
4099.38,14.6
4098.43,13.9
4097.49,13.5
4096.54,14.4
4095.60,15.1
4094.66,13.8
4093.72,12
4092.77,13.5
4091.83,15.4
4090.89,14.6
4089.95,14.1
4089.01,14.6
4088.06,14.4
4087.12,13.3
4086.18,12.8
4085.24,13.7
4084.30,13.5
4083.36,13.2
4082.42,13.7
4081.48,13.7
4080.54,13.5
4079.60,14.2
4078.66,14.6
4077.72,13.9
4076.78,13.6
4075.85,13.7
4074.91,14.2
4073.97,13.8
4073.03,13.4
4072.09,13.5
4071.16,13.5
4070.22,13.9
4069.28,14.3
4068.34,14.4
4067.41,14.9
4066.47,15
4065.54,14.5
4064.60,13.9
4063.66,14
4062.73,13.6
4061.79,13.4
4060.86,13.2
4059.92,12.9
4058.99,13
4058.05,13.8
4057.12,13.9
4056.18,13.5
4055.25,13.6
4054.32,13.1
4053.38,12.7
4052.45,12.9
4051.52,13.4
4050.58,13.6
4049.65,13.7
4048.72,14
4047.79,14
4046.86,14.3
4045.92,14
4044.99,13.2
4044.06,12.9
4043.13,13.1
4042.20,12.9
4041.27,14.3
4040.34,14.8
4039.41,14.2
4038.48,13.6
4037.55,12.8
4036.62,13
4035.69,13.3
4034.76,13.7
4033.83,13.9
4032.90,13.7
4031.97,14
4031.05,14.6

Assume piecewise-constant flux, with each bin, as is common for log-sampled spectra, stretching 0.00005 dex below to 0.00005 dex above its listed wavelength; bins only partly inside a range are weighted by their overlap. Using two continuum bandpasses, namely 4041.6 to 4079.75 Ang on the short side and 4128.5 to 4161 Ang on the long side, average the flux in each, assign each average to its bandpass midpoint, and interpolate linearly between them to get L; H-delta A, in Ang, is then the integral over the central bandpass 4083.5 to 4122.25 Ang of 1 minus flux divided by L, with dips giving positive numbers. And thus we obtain -1.81 Ang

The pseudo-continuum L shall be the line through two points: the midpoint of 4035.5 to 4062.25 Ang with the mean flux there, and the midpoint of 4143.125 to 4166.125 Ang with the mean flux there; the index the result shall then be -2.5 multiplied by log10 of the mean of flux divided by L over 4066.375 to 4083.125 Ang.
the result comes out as -0.05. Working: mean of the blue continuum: 13.5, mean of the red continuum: 13.1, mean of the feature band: 14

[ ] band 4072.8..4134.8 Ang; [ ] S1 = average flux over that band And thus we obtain 13.9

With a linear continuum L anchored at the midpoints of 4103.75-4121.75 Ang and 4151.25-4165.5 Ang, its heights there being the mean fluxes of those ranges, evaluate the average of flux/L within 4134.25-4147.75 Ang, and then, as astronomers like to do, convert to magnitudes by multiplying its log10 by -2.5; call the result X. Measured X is 0.03 mag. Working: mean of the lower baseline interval 14.3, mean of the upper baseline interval 13.1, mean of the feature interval 13.2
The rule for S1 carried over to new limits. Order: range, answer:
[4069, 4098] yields 13.8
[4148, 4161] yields 12.9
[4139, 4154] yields 12.8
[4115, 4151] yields 13.4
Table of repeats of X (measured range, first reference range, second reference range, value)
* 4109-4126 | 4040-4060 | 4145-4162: -0.081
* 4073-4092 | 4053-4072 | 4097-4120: 0.001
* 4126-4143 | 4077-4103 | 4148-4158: -0.020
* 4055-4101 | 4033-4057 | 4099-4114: -0.005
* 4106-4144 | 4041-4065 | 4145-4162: -0.052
